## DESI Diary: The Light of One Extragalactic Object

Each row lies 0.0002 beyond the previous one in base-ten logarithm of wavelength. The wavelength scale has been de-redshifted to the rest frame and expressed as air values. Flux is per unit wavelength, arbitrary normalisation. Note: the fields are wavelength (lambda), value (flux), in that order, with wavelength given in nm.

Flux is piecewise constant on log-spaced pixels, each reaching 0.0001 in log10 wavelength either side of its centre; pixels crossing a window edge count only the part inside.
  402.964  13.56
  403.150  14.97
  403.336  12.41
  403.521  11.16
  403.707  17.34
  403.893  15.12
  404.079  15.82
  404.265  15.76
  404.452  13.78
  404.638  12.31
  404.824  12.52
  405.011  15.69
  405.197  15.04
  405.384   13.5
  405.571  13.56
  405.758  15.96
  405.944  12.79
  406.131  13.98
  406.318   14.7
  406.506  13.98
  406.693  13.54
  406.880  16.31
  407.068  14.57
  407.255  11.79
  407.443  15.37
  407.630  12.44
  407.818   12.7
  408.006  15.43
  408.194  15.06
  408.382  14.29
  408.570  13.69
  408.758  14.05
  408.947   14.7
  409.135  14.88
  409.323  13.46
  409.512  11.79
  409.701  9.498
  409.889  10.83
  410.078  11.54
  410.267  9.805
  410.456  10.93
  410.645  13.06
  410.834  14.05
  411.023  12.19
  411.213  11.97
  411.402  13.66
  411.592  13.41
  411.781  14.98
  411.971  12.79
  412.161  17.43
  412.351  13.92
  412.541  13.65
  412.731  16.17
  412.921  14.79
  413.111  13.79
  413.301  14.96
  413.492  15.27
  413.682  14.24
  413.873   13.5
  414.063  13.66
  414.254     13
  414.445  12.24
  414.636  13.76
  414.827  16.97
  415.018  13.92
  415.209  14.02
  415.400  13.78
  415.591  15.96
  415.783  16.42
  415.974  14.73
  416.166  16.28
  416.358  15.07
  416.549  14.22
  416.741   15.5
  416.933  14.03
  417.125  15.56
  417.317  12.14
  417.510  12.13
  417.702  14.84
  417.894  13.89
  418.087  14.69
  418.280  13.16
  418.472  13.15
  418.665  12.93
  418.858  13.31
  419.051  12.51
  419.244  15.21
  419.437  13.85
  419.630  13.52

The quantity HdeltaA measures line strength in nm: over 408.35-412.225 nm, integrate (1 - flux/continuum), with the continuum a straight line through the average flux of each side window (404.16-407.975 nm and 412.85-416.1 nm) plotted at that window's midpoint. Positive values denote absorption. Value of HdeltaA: 0.35 nm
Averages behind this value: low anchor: 14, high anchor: 14.4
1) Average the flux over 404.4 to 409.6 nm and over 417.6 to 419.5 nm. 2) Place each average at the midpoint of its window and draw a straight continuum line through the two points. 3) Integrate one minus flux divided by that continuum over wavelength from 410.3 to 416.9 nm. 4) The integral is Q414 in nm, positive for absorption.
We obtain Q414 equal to -0.17 nm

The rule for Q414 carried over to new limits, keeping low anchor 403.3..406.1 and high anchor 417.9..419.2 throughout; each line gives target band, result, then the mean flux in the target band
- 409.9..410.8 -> 0.16 nm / 11.5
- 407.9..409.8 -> 0.04 nm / 13.7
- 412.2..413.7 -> -0.11 nm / 14.7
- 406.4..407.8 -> 0.01 nm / 13.9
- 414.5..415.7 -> -0.09 nm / 14.7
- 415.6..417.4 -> -0.19 nm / 15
